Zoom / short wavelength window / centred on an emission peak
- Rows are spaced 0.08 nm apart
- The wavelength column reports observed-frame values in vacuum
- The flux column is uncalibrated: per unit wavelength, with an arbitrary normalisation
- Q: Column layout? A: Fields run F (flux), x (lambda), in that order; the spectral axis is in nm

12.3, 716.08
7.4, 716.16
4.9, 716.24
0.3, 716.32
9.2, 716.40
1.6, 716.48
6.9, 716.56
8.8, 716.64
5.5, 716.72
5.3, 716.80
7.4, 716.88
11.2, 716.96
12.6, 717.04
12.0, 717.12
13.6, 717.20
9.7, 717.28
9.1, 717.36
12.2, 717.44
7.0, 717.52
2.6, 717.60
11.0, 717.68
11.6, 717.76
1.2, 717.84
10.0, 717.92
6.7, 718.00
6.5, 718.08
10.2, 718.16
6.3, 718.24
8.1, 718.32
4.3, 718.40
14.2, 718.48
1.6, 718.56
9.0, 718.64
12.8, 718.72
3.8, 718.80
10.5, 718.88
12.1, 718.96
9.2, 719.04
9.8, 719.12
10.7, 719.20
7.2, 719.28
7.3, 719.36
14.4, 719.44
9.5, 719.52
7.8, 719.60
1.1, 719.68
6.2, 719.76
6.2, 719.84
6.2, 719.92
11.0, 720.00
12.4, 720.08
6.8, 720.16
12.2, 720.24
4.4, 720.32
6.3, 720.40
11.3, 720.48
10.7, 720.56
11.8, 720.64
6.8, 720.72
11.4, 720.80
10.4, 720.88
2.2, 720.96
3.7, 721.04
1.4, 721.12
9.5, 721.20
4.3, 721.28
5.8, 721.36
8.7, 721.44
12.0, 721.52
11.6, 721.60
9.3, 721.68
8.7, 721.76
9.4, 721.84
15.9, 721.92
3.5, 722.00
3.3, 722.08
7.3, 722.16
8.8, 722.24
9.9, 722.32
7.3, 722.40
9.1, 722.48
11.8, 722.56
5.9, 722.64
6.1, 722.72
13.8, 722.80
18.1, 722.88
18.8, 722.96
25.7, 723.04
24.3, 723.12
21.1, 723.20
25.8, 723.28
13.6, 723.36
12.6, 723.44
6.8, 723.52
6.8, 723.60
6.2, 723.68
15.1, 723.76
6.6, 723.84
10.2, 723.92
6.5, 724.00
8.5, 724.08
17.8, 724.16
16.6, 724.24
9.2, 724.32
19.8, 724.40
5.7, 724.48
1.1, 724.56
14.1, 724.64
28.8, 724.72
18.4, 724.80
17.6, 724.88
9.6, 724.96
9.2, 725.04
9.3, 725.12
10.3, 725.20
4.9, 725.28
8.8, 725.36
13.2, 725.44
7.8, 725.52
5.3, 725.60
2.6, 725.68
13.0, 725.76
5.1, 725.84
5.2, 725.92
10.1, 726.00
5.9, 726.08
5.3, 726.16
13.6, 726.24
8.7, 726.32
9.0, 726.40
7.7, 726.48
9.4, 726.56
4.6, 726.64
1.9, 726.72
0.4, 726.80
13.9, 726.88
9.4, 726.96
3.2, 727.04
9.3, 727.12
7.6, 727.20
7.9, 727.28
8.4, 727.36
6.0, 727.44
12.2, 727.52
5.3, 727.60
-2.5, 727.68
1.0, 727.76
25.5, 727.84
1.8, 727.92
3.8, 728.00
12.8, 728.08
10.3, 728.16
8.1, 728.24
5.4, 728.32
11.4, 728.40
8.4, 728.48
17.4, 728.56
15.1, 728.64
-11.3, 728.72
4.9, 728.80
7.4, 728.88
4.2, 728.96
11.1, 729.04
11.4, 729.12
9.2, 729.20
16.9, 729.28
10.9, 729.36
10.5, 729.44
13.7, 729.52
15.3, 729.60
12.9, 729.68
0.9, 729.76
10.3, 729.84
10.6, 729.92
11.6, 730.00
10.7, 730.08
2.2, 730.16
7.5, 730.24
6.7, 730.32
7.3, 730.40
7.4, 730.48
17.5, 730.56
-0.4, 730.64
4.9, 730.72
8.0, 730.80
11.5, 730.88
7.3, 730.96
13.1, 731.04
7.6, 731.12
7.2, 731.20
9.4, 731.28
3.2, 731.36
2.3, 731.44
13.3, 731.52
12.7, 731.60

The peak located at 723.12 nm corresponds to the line Hbeta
